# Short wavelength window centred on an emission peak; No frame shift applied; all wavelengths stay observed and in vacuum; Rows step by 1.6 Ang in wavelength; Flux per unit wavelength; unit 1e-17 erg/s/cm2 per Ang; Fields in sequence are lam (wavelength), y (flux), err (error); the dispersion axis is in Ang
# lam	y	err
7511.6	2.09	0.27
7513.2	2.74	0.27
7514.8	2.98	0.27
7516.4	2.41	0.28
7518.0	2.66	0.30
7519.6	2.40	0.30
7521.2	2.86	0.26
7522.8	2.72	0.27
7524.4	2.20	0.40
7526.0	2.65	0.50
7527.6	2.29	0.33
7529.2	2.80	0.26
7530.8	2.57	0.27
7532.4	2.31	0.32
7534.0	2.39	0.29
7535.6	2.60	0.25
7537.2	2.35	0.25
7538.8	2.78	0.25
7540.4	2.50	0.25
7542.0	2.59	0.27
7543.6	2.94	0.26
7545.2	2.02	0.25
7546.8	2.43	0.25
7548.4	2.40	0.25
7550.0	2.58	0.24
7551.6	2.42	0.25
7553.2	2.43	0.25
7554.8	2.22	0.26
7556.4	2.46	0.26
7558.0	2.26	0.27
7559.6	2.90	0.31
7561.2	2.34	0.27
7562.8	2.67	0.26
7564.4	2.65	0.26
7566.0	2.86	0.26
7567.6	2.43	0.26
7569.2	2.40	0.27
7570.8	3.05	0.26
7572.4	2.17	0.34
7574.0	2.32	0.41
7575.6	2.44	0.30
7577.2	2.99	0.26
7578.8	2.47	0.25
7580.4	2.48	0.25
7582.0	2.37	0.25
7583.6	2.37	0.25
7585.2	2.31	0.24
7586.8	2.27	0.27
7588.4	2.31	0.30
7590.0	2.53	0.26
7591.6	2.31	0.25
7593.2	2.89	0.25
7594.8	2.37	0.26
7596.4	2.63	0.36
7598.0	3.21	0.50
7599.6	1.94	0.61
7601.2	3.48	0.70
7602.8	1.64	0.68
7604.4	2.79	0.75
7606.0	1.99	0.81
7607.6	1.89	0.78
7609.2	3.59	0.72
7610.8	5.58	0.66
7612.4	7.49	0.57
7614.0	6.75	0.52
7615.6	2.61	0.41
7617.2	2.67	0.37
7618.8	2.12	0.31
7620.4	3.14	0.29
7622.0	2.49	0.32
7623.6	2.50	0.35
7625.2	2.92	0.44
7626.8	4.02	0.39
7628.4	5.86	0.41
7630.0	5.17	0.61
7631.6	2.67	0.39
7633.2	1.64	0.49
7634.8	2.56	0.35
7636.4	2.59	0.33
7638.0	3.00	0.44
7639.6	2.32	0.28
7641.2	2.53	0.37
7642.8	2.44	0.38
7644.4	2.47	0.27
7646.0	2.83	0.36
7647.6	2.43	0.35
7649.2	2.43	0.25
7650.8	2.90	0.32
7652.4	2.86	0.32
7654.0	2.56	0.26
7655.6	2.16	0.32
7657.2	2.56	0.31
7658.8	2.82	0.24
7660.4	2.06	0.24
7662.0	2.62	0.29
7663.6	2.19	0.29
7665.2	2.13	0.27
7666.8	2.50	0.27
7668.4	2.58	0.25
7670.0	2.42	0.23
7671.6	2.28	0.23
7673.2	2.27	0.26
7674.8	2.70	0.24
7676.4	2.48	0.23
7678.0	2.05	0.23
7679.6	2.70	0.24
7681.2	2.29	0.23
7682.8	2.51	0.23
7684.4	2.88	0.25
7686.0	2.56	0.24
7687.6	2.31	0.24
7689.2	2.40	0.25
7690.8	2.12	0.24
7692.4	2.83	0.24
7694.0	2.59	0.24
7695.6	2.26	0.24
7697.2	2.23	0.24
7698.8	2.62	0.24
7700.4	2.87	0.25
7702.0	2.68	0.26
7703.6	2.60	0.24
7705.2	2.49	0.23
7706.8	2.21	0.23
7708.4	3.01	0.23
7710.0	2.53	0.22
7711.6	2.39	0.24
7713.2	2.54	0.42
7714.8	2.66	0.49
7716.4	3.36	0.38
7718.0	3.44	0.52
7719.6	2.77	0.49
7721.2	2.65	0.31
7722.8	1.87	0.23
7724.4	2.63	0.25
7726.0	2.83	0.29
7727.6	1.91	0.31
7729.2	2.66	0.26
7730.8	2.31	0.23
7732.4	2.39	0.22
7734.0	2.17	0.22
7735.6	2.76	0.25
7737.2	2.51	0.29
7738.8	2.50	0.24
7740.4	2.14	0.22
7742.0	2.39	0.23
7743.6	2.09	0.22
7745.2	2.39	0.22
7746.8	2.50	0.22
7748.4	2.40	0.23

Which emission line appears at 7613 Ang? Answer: [S II]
